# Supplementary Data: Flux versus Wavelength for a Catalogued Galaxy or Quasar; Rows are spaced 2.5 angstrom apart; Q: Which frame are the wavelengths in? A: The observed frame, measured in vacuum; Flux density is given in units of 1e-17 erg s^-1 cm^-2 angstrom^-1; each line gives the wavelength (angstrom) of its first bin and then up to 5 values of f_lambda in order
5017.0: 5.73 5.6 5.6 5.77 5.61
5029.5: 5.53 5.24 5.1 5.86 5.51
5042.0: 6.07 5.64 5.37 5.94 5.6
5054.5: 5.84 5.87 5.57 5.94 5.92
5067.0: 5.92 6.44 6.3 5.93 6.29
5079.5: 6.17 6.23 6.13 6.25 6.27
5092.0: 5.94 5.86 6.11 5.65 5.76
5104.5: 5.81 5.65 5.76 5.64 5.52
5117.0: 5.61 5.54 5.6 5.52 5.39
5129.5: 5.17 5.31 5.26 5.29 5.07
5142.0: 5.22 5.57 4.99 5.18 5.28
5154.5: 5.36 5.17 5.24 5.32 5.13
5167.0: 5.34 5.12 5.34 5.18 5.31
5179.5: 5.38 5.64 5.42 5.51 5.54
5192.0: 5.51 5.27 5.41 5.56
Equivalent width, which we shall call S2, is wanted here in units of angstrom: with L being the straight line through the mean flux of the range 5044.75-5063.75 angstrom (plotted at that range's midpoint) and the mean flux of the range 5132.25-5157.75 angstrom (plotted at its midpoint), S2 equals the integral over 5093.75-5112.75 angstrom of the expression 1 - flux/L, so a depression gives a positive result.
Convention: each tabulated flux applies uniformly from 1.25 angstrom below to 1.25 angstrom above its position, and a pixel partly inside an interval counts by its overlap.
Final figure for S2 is -1.09 angstrom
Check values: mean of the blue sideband 5.73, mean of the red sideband 5.24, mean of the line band 5.78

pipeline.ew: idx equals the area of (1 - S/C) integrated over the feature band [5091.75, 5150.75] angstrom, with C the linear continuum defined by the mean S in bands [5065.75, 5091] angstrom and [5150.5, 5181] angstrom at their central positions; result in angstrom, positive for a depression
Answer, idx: 2.36 angstrom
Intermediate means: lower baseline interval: 6.19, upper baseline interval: 5.27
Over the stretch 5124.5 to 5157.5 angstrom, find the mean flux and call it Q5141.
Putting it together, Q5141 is 5.26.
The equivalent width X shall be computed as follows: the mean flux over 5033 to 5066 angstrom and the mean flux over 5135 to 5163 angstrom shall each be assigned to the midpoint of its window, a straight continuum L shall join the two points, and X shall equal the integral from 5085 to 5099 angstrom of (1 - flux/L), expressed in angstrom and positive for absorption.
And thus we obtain -1.41 angstrom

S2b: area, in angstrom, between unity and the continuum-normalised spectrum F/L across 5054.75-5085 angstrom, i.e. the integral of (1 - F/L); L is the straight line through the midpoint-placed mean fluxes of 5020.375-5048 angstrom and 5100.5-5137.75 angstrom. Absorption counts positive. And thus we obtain -2.70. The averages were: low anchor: 5.57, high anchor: 5.53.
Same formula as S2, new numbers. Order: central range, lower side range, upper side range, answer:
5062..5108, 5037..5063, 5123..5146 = -3.9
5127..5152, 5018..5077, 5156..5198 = 1.0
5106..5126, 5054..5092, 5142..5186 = 0.4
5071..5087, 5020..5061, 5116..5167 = -1.9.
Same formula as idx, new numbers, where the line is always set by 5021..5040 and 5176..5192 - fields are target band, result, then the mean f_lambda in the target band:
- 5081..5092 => -1.4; 6.19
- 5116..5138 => 0.3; 5.41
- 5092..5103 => -0.7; 5.86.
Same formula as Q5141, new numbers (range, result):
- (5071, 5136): 5.79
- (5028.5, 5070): 5.72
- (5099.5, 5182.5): 5.39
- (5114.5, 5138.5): 5.41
